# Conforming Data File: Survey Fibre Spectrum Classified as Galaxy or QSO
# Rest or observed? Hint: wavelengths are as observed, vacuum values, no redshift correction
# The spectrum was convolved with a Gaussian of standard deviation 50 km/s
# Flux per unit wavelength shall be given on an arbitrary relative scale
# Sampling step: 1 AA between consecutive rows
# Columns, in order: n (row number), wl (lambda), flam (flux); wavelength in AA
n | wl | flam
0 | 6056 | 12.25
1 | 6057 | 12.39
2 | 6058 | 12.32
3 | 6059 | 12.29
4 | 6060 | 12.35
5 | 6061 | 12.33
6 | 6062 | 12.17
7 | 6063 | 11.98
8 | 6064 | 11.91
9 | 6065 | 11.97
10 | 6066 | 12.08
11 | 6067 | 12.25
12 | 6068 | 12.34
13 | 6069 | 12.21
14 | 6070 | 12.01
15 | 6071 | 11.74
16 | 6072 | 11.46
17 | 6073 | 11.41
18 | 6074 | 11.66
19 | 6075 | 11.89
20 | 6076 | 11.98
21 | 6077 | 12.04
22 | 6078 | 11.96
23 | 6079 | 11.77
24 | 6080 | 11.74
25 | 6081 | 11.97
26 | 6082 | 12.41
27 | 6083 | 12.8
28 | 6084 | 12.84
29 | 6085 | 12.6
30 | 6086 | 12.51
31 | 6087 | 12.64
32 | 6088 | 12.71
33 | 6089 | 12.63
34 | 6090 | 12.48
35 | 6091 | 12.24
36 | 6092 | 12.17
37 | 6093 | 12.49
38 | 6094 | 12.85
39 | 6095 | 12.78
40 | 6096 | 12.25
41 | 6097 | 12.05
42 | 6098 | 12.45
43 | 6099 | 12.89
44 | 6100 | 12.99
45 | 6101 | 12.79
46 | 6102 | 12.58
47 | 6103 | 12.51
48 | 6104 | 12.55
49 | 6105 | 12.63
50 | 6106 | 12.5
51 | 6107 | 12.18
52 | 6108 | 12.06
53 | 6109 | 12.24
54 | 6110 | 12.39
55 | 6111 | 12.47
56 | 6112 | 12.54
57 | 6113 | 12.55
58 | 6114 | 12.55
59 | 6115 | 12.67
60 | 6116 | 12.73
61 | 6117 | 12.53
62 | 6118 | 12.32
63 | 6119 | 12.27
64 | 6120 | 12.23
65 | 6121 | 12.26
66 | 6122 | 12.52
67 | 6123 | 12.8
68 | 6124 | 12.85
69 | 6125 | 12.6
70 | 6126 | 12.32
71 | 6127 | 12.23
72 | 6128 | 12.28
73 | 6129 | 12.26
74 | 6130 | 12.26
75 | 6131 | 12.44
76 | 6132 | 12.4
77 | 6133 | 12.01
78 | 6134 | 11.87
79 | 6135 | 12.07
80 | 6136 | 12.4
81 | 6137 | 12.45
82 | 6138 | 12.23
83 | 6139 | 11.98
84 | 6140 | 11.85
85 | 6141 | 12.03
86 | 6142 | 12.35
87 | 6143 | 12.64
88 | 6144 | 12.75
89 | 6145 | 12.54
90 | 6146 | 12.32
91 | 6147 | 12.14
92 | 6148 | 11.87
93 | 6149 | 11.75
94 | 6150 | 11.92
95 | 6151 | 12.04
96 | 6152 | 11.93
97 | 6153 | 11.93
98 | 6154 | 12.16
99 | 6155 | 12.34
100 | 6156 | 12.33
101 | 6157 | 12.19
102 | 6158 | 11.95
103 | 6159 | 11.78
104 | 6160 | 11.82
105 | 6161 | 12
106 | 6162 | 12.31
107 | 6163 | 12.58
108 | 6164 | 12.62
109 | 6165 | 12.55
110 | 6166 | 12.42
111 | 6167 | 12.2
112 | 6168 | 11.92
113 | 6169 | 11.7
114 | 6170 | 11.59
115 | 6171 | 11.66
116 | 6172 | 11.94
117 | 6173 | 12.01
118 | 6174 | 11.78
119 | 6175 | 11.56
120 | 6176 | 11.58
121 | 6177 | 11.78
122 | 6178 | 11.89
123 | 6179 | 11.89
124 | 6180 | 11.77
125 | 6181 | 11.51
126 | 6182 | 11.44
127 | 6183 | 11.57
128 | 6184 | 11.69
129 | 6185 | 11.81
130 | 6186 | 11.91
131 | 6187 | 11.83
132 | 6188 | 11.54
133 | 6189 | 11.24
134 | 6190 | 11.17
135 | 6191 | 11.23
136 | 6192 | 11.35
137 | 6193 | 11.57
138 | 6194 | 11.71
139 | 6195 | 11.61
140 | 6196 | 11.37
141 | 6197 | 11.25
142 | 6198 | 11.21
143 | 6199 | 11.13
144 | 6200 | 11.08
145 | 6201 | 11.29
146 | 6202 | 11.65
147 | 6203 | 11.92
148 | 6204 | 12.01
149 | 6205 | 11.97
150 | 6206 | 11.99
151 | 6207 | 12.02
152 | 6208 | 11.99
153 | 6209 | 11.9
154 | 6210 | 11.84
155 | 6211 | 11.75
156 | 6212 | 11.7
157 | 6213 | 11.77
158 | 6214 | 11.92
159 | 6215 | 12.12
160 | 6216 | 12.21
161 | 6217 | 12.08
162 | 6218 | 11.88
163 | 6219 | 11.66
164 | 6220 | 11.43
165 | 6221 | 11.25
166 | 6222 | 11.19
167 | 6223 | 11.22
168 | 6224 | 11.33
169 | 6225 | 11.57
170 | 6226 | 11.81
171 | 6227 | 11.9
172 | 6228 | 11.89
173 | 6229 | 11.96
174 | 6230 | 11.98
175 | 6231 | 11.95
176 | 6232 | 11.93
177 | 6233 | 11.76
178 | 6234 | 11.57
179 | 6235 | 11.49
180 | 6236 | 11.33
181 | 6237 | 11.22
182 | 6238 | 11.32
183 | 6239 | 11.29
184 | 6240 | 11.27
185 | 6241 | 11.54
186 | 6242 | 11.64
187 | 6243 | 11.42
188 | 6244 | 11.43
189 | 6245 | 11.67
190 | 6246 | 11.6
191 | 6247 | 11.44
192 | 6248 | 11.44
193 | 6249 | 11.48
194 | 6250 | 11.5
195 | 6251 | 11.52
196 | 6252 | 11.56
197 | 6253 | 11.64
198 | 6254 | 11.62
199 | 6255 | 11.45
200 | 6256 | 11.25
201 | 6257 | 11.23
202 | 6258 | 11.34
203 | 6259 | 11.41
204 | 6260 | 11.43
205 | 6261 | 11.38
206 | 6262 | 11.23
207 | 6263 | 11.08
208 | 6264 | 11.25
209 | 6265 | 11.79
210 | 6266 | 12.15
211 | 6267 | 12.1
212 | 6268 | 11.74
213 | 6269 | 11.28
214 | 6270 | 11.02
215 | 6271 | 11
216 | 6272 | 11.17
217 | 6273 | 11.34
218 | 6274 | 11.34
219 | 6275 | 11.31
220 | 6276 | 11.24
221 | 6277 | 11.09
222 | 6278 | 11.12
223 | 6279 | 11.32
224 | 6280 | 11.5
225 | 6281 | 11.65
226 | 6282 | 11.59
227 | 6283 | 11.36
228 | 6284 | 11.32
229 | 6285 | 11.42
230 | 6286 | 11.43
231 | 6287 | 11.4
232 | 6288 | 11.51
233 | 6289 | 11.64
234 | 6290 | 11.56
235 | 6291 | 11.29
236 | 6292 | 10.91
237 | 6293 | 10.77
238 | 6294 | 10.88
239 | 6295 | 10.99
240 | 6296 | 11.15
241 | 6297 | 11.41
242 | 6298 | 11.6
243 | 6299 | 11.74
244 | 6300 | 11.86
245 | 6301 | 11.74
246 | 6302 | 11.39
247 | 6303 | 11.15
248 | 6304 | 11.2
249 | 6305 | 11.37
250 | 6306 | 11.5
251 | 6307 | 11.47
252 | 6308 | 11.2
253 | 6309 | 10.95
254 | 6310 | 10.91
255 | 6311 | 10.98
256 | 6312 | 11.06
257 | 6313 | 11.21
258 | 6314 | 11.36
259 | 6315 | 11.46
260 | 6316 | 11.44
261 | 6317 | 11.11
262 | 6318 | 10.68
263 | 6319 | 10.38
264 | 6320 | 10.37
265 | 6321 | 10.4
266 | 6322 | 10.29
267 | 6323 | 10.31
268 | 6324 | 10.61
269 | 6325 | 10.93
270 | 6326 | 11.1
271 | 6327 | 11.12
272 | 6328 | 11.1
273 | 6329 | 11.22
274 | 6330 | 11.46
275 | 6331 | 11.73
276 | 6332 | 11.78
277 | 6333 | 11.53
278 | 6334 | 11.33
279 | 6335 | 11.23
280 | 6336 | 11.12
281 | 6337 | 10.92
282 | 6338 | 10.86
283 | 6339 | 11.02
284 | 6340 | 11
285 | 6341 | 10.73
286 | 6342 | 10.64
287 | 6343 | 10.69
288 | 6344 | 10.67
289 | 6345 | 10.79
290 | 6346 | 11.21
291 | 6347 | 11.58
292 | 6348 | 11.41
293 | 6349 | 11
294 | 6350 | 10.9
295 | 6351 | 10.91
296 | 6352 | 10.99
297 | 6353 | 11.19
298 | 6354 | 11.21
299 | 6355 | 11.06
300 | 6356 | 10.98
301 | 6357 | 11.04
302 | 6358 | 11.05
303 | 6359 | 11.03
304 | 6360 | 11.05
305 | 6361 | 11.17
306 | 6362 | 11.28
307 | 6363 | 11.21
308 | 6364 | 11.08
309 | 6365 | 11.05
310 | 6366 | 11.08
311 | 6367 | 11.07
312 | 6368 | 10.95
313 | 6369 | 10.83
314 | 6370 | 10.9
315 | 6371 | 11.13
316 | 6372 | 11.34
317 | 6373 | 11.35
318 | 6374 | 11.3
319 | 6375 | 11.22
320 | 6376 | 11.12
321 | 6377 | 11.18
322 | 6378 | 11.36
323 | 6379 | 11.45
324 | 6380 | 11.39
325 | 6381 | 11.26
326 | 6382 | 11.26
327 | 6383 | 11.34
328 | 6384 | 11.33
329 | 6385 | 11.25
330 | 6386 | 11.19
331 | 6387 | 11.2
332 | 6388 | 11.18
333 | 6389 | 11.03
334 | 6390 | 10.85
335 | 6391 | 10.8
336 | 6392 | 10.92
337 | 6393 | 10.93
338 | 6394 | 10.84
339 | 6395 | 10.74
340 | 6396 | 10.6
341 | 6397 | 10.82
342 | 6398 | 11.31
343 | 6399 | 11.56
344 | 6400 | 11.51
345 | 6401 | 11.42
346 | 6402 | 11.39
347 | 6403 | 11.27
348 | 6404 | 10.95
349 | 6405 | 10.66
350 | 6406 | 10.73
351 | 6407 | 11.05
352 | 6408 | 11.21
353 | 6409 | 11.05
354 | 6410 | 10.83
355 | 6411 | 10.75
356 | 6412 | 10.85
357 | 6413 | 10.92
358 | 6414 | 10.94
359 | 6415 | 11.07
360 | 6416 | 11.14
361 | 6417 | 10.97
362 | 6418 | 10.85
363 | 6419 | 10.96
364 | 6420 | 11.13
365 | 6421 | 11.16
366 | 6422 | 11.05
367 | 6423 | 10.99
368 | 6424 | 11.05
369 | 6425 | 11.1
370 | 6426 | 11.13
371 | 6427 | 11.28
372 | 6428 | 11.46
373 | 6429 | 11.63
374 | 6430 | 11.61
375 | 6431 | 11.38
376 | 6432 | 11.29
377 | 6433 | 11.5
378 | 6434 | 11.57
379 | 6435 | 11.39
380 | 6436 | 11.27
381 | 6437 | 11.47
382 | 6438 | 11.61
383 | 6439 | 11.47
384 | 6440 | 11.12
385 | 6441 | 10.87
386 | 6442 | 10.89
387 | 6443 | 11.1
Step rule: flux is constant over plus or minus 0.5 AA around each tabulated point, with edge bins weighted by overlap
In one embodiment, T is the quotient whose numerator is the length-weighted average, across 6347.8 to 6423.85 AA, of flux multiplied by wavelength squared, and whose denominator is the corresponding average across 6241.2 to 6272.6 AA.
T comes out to 1.0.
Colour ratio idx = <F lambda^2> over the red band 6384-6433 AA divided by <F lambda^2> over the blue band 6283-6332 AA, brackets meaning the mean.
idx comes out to 1.02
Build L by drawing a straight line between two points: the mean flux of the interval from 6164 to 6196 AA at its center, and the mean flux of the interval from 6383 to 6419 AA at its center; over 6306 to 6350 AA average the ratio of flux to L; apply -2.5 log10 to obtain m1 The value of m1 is 0.02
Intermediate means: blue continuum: 11.7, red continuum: 11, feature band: 11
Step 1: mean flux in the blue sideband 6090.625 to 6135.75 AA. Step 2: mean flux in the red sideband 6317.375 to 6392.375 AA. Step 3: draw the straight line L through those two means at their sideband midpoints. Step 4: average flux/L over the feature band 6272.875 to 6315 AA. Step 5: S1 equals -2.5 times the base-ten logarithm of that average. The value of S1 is 0.01 mag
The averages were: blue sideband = 12.4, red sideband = 11.1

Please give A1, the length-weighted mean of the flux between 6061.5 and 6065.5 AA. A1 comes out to 12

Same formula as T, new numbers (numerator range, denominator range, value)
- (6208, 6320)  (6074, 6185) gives 0.98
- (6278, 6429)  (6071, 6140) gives 0.98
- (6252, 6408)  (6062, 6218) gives 0.98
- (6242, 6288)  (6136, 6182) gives 0.98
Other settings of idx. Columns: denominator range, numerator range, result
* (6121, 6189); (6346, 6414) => 0.99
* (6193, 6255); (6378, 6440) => 1.02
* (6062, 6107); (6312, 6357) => 0.97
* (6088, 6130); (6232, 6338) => 0.96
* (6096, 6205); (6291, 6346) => 0.97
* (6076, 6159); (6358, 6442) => 0.99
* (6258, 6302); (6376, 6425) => 1.01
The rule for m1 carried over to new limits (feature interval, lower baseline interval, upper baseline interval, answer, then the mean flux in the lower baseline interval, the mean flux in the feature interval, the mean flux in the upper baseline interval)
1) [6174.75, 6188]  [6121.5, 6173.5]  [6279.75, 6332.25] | 0.025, 12.2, 11.7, 11.2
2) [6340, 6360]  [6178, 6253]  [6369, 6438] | 0.027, 11.6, 11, 11.1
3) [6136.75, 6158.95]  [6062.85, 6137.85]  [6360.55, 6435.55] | -0.002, 12.3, 12.2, 11.1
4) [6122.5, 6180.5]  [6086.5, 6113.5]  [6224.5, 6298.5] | 0.003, 12.5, 12.1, 11.4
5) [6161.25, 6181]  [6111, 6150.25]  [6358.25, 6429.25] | 0.015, 12.3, 12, 11.1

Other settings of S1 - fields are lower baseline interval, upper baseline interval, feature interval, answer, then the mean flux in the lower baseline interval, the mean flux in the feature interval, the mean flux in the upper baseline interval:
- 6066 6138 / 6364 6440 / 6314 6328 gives 0.06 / 12.3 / 10.8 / 11.1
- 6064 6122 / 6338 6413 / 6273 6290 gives 0.01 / 12.3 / 11.4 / 11.1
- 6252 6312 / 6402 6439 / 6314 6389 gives 0.02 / 11.4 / 11.1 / 11.2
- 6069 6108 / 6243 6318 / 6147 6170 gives -0.01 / 12.3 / 12.1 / 11.4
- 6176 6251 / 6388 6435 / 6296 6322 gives 0.02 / 11.6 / 11.2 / 11.1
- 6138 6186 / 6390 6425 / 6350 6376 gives 0.01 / 12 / 11.1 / 11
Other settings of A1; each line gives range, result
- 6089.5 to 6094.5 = 12.4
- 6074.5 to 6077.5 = 12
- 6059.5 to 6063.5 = 12.2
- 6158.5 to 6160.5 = 11.8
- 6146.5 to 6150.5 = 11.9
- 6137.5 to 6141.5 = 12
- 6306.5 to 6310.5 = 11.1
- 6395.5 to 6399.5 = 11.1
